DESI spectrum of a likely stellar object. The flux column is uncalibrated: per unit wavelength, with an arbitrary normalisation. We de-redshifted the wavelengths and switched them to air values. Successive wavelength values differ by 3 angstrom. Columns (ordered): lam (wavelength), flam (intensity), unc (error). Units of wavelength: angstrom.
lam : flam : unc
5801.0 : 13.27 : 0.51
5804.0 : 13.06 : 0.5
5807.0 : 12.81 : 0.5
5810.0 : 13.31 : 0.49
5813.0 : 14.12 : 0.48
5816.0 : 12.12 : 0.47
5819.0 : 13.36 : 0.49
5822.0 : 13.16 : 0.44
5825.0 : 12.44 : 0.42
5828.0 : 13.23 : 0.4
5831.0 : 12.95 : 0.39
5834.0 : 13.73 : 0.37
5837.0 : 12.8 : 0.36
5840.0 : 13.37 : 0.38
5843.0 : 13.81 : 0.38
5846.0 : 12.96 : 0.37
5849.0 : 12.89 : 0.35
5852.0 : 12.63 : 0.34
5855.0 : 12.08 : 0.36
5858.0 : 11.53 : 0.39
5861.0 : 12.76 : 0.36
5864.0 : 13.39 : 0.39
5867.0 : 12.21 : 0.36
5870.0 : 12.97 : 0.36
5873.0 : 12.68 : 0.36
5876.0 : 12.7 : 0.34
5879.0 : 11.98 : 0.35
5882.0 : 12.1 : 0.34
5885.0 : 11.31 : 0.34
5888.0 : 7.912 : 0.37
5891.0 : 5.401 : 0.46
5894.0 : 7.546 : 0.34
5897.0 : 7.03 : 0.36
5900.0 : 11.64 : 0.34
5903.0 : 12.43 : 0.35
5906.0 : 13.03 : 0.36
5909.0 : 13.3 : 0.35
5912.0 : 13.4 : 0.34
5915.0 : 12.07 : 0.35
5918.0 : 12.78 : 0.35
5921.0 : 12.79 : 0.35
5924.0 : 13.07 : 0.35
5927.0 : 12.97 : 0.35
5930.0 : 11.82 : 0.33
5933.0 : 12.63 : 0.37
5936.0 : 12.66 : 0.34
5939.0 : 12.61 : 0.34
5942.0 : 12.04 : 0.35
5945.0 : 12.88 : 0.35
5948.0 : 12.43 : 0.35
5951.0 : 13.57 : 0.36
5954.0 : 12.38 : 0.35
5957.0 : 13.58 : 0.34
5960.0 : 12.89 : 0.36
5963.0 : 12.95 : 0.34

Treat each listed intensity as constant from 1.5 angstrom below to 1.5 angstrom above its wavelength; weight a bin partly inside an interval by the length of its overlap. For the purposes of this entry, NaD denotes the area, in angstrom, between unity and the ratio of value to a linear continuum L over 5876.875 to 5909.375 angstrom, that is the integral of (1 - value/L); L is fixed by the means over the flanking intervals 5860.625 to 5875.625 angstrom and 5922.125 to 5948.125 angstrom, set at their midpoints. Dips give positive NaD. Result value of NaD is 6.2 angstrom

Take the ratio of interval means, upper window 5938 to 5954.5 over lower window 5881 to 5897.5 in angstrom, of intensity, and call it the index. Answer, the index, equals 1.5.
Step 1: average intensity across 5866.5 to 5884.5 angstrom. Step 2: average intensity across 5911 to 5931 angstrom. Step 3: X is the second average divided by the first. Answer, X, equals 1.03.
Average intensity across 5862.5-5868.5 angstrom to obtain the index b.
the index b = 12.8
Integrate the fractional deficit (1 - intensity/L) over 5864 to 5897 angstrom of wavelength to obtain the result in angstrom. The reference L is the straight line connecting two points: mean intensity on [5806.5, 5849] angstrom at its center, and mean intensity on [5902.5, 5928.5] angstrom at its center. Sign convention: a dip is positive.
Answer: 6.0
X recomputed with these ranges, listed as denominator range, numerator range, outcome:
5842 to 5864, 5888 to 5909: 0.76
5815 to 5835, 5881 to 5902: 0.69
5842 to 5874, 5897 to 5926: 0.98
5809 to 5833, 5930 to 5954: 0.96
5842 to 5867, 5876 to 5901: 0.75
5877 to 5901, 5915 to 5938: 1.35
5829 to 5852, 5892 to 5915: 0.84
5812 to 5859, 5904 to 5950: 0.98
